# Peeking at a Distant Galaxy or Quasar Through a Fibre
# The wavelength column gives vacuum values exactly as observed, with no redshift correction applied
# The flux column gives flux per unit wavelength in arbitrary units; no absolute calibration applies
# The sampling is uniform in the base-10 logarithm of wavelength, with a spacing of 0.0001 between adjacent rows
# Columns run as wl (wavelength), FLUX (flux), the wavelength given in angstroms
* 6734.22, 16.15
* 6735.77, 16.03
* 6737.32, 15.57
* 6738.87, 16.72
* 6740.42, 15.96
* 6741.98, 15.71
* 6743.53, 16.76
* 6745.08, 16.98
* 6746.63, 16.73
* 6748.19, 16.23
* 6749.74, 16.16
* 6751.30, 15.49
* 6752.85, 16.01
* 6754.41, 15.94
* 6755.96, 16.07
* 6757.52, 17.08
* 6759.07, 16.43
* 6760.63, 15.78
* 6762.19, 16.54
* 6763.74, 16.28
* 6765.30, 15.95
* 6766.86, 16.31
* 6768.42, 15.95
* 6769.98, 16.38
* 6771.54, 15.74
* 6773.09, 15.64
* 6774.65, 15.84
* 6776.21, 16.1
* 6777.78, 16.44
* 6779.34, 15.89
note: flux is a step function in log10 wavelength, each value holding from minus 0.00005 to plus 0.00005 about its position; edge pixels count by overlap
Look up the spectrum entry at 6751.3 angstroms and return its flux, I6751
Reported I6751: 15.49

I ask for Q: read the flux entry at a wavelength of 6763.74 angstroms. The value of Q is 16.28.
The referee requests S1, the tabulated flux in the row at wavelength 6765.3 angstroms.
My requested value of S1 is 15.95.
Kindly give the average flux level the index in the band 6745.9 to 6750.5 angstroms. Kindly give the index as 16.4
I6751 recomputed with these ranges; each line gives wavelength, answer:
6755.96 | 16.07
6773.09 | 15.64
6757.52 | 17.08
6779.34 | 15.89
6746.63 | 16.73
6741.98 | 15.71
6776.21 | 16.1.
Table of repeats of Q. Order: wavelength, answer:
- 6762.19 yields 16.54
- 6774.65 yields 15.84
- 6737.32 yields 15.57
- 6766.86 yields 16.31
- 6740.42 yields 15.96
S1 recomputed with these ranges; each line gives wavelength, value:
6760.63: 15.78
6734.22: 16.15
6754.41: 15.94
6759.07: 16.43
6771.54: 15.74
